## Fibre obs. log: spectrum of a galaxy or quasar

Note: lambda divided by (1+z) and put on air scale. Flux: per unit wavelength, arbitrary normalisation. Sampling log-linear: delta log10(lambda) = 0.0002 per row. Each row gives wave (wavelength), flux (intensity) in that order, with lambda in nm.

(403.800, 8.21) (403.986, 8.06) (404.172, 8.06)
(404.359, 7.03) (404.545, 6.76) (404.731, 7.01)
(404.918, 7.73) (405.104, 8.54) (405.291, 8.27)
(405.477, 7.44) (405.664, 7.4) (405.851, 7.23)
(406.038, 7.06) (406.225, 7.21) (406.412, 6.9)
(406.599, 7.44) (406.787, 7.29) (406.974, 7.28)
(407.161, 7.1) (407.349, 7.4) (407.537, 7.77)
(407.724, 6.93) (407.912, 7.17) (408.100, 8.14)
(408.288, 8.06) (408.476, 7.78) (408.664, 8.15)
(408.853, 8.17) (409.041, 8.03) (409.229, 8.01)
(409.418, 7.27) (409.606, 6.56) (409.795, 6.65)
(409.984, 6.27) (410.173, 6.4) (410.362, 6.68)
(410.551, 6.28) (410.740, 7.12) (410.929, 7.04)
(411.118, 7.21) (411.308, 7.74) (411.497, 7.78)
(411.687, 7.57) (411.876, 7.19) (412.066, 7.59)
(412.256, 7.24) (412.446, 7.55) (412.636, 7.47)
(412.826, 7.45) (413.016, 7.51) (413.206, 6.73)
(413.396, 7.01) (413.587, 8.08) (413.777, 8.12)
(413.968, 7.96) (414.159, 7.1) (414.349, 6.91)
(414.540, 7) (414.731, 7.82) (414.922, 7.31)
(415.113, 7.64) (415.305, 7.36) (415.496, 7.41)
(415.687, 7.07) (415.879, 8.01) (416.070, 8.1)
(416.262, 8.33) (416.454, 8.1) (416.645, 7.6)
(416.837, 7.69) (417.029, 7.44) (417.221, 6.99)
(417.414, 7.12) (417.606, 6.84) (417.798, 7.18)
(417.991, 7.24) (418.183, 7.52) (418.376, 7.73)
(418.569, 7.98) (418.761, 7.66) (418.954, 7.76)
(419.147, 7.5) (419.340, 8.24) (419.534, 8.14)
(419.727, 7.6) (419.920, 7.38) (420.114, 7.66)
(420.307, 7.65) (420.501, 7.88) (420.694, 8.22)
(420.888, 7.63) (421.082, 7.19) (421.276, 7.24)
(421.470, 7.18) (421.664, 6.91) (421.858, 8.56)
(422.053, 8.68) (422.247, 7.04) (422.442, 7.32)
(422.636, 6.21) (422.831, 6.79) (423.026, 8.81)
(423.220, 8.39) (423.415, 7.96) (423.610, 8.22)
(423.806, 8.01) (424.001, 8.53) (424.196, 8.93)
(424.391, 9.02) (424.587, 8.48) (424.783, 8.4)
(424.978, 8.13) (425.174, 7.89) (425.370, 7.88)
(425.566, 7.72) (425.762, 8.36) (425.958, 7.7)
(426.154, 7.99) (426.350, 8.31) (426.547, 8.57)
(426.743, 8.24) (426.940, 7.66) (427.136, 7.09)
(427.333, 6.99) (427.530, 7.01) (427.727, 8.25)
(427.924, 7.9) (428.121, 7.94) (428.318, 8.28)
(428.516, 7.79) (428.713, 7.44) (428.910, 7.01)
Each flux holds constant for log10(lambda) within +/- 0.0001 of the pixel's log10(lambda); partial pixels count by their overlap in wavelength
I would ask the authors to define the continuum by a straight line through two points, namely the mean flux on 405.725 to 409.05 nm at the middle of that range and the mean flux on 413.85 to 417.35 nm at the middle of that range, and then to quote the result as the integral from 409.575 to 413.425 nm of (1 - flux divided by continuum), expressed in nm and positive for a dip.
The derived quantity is 0.21 nm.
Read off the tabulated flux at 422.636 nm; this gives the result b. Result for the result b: 6.21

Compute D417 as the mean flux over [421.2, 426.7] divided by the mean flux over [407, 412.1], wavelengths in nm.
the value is 1.1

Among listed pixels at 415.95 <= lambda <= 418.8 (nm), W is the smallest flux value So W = 6.84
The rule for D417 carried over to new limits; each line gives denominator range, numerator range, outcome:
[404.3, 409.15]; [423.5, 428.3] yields 1.07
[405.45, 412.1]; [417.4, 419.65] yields 1.04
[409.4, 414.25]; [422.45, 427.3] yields 1.11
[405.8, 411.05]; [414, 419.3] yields 1.03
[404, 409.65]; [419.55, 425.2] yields 1.05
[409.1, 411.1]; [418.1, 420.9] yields 1.13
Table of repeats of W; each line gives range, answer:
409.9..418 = 6.27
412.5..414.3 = 6.73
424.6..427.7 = 6.99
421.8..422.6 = 7.04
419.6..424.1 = 6.21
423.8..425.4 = 7.88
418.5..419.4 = 7.5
